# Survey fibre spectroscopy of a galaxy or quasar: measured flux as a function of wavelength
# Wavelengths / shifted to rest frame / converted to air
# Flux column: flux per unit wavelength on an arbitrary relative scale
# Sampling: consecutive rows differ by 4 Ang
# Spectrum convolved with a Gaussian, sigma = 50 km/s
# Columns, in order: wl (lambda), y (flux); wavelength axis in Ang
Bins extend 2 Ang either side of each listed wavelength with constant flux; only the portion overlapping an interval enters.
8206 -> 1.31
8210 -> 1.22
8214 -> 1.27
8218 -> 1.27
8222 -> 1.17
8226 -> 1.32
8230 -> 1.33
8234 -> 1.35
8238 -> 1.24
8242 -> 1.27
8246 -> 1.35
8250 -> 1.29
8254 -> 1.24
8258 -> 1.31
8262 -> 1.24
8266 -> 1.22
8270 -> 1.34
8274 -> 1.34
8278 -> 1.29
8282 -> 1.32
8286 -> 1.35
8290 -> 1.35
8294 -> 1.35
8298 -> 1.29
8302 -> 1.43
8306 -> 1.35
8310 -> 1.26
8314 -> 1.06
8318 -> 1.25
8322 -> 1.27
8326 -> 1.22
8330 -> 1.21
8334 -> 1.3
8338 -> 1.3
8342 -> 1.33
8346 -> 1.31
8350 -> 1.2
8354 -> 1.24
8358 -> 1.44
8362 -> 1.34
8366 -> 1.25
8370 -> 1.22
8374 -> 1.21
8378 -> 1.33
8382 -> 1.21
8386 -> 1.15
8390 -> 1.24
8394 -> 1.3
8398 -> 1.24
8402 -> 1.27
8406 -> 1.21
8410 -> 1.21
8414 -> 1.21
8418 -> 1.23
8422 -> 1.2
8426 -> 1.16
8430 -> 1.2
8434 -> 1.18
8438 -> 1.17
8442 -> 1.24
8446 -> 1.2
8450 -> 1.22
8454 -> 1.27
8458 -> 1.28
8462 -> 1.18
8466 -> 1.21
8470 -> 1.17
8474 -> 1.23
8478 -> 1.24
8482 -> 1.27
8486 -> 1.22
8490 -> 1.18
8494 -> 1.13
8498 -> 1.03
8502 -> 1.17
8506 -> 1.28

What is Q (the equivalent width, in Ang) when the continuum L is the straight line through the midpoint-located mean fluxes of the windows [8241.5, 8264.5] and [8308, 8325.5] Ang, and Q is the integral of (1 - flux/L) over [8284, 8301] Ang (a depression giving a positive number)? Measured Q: -1.4 Ang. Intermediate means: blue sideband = 1.28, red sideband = 1.21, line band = 1.34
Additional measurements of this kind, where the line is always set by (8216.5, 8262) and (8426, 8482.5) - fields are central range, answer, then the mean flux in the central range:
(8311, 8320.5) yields 0.66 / 1.17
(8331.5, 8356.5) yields -0.63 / 1.28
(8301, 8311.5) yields -0.67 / 1.34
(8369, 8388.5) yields 0.23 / 1.22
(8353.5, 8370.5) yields -0.89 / 1.31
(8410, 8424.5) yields 0.19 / 1.21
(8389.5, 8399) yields -0.24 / 1.27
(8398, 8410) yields -0.04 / 1.24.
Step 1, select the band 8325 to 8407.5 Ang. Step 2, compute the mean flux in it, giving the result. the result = 1.26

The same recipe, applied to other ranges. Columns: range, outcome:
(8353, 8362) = 1.35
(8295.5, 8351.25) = 1.27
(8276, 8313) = 1.32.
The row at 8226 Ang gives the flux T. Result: 1.32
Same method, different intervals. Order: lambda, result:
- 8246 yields 1.35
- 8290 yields 1.35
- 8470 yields 1.17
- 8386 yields 1.15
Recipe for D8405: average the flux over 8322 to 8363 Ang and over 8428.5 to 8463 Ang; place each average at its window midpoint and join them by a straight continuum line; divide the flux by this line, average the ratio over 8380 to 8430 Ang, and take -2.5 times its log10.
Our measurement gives 0.02 mag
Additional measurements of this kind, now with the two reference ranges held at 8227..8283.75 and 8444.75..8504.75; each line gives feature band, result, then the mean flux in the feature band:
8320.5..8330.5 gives 0.026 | 1.23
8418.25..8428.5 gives 0.030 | 1.19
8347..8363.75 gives -0.045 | 1.3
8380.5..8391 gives 0.039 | 1.2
